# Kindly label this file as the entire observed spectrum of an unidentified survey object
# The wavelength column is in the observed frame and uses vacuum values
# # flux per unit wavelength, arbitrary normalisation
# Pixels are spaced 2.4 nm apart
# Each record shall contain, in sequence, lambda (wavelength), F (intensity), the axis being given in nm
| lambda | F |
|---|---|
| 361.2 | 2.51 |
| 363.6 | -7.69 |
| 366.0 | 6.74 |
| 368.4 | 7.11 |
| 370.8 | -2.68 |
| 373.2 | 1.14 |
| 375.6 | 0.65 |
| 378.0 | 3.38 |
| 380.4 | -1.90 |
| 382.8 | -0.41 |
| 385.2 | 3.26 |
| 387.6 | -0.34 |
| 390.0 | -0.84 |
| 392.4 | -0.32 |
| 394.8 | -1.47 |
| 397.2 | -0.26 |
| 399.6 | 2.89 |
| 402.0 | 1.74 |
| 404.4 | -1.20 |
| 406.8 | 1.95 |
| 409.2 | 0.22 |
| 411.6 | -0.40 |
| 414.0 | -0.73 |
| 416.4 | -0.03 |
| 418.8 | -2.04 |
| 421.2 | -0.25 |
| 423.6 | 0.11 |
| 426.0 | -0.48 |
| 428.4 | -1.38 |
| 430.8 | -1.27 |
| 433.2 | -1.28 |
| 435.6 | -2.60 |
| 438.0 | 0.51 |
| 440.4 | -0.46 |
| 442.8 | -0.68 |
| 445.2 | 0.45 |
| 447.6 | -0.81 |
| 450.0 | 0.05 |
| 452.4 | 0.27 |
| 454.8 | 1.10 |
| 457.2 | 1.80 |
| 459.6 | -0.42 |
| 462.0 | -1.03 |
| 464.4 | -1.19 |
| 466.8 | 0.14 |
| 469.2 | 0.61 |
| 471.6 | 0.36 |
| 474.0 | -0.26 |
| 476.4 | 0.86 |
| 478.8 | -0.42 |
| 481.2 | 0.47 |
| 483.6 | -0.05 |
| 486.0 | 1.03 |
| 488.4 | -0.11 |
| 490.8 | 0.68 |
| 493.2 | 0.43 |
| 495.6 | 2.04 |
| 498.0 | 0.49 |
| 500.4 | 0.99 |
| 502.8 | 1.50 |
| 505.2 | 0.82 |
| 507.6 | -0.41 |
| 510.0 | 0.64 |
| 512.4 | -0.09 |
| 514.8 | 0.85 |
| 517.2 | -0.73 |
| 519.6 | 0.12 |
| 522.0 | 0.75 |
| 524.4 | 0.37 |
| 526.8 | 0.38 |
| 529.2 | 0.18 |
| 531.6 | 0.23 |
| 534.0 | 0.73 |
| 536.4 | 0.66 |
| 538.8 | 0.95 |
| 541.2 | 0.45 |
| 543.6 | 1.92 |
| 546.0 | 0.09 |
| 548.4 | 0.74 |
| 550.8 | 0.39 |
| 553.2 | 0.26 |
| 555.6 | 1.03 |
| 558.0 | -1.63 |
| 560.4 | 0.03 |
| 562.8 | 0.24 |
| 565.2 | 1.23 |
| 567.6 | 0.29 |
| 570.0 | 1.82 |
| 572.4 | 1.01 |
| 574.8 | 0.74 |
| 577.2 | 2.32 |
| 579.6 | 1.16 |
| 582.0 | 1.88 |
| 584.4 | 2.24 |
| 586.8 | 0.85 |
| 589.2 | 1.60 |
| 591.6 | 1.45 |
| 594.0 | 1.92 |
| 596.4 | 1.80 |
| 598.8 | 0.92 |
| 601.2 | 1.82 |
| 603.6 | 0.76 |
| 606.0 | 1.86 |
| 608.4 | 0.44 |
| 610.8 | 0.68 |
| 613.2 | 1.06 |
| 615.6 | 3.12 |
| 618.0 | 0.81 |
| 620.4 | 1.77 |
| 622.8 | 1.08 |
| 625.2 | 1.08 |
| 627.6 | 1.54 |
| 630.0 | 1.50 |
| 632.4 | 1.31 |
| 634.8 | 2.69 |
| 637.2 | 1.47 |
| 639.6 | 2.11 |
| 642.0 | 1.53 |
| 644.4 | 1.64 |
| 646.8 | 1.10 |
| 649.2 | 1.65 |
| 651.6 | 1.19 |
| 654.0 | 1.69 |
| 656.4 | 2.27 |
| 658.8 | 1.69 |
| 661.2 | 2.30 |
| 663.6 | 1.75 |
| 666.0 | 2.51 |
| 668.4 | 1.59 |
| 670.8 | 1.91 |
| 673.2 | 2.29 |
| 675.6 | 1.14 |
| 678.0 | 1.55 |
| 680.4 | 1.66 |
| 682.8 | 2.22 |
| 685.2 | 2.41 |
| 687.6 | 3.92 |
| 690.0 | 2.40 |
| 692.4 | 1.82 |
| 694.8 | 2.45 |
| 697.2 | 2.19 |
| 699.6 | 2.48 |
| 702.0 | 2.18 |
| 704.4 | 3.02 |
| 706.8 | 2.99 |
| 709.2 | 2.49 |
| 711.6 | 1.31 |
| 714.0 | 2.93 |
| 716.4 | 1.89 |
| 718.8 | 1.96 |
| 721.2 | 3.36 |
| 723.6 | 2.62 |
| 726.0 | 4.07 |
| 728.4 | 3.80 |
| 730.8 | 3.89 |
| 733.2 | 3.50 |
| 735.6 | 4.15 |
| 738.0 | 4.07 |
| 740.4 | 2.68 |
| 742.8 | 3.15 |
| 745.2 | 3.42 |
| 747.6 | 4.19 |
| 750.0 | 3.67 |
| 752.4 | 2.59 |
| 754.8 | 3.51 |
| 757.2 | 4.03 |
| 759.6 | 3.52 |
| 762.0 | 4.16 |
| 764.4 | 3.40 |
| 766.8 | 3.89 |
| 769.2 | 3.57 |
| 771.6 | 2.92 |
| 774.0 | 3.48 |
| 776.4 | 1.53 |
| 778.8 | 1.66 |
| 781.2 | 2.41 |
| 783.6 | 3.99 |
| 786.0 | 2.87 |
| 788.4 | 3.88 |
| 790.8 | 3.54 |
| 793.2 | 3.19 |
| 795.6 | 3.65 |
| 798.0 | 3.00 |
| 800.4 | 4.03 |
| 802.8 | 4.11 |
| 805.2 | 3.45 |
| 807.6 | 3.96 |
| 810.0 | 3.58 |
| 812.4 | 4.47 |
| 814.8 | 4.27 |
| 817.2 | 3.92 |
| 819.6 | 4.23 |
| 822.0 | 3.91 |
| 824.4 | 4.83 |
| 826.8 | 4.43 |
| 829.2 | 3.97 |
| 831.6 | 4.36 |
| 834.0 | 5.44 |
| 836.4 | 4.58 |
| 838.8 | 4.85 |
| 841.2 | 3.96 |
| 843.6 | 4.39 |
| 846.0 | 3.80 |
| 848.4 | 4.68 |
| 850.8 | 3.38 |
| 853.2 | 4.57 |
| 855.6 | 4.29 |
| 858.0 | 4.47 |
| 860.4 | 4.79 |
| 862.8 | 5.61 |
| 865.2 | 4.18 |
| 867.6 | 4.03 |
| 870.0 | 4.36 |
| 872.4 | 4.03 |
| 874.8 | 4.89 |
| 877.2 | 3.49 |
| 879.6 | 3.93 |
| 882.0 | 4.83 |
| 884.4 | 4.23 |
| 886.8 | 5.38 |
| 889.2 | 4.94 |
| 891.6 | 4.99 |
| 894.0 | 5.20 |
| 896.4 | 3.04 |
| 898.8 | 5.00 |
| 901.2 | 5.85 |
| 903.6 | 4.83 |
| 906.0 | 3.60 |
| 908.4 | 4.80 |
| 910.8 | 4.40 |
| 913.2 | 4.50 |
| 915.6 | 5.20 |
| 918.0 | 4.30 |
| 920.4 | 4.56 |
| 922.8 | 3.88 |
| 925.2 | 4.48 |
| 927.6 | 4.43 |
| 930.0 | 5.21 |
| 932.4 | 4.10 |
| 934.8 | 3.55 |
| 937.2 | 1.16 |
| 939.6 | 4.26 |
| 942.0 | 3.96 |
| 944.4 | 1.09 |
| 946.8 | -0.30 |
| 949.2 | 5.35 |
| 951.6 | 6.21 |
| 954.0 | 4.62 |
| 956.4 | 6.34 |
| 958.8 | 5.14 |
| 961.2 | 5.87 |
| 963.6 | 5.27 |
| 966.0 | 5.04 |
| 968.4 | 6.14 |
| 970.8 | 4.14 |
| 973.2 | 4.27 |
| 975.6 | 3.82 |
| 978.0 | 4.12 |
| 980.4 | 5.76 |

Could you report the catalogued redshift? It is 0.81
